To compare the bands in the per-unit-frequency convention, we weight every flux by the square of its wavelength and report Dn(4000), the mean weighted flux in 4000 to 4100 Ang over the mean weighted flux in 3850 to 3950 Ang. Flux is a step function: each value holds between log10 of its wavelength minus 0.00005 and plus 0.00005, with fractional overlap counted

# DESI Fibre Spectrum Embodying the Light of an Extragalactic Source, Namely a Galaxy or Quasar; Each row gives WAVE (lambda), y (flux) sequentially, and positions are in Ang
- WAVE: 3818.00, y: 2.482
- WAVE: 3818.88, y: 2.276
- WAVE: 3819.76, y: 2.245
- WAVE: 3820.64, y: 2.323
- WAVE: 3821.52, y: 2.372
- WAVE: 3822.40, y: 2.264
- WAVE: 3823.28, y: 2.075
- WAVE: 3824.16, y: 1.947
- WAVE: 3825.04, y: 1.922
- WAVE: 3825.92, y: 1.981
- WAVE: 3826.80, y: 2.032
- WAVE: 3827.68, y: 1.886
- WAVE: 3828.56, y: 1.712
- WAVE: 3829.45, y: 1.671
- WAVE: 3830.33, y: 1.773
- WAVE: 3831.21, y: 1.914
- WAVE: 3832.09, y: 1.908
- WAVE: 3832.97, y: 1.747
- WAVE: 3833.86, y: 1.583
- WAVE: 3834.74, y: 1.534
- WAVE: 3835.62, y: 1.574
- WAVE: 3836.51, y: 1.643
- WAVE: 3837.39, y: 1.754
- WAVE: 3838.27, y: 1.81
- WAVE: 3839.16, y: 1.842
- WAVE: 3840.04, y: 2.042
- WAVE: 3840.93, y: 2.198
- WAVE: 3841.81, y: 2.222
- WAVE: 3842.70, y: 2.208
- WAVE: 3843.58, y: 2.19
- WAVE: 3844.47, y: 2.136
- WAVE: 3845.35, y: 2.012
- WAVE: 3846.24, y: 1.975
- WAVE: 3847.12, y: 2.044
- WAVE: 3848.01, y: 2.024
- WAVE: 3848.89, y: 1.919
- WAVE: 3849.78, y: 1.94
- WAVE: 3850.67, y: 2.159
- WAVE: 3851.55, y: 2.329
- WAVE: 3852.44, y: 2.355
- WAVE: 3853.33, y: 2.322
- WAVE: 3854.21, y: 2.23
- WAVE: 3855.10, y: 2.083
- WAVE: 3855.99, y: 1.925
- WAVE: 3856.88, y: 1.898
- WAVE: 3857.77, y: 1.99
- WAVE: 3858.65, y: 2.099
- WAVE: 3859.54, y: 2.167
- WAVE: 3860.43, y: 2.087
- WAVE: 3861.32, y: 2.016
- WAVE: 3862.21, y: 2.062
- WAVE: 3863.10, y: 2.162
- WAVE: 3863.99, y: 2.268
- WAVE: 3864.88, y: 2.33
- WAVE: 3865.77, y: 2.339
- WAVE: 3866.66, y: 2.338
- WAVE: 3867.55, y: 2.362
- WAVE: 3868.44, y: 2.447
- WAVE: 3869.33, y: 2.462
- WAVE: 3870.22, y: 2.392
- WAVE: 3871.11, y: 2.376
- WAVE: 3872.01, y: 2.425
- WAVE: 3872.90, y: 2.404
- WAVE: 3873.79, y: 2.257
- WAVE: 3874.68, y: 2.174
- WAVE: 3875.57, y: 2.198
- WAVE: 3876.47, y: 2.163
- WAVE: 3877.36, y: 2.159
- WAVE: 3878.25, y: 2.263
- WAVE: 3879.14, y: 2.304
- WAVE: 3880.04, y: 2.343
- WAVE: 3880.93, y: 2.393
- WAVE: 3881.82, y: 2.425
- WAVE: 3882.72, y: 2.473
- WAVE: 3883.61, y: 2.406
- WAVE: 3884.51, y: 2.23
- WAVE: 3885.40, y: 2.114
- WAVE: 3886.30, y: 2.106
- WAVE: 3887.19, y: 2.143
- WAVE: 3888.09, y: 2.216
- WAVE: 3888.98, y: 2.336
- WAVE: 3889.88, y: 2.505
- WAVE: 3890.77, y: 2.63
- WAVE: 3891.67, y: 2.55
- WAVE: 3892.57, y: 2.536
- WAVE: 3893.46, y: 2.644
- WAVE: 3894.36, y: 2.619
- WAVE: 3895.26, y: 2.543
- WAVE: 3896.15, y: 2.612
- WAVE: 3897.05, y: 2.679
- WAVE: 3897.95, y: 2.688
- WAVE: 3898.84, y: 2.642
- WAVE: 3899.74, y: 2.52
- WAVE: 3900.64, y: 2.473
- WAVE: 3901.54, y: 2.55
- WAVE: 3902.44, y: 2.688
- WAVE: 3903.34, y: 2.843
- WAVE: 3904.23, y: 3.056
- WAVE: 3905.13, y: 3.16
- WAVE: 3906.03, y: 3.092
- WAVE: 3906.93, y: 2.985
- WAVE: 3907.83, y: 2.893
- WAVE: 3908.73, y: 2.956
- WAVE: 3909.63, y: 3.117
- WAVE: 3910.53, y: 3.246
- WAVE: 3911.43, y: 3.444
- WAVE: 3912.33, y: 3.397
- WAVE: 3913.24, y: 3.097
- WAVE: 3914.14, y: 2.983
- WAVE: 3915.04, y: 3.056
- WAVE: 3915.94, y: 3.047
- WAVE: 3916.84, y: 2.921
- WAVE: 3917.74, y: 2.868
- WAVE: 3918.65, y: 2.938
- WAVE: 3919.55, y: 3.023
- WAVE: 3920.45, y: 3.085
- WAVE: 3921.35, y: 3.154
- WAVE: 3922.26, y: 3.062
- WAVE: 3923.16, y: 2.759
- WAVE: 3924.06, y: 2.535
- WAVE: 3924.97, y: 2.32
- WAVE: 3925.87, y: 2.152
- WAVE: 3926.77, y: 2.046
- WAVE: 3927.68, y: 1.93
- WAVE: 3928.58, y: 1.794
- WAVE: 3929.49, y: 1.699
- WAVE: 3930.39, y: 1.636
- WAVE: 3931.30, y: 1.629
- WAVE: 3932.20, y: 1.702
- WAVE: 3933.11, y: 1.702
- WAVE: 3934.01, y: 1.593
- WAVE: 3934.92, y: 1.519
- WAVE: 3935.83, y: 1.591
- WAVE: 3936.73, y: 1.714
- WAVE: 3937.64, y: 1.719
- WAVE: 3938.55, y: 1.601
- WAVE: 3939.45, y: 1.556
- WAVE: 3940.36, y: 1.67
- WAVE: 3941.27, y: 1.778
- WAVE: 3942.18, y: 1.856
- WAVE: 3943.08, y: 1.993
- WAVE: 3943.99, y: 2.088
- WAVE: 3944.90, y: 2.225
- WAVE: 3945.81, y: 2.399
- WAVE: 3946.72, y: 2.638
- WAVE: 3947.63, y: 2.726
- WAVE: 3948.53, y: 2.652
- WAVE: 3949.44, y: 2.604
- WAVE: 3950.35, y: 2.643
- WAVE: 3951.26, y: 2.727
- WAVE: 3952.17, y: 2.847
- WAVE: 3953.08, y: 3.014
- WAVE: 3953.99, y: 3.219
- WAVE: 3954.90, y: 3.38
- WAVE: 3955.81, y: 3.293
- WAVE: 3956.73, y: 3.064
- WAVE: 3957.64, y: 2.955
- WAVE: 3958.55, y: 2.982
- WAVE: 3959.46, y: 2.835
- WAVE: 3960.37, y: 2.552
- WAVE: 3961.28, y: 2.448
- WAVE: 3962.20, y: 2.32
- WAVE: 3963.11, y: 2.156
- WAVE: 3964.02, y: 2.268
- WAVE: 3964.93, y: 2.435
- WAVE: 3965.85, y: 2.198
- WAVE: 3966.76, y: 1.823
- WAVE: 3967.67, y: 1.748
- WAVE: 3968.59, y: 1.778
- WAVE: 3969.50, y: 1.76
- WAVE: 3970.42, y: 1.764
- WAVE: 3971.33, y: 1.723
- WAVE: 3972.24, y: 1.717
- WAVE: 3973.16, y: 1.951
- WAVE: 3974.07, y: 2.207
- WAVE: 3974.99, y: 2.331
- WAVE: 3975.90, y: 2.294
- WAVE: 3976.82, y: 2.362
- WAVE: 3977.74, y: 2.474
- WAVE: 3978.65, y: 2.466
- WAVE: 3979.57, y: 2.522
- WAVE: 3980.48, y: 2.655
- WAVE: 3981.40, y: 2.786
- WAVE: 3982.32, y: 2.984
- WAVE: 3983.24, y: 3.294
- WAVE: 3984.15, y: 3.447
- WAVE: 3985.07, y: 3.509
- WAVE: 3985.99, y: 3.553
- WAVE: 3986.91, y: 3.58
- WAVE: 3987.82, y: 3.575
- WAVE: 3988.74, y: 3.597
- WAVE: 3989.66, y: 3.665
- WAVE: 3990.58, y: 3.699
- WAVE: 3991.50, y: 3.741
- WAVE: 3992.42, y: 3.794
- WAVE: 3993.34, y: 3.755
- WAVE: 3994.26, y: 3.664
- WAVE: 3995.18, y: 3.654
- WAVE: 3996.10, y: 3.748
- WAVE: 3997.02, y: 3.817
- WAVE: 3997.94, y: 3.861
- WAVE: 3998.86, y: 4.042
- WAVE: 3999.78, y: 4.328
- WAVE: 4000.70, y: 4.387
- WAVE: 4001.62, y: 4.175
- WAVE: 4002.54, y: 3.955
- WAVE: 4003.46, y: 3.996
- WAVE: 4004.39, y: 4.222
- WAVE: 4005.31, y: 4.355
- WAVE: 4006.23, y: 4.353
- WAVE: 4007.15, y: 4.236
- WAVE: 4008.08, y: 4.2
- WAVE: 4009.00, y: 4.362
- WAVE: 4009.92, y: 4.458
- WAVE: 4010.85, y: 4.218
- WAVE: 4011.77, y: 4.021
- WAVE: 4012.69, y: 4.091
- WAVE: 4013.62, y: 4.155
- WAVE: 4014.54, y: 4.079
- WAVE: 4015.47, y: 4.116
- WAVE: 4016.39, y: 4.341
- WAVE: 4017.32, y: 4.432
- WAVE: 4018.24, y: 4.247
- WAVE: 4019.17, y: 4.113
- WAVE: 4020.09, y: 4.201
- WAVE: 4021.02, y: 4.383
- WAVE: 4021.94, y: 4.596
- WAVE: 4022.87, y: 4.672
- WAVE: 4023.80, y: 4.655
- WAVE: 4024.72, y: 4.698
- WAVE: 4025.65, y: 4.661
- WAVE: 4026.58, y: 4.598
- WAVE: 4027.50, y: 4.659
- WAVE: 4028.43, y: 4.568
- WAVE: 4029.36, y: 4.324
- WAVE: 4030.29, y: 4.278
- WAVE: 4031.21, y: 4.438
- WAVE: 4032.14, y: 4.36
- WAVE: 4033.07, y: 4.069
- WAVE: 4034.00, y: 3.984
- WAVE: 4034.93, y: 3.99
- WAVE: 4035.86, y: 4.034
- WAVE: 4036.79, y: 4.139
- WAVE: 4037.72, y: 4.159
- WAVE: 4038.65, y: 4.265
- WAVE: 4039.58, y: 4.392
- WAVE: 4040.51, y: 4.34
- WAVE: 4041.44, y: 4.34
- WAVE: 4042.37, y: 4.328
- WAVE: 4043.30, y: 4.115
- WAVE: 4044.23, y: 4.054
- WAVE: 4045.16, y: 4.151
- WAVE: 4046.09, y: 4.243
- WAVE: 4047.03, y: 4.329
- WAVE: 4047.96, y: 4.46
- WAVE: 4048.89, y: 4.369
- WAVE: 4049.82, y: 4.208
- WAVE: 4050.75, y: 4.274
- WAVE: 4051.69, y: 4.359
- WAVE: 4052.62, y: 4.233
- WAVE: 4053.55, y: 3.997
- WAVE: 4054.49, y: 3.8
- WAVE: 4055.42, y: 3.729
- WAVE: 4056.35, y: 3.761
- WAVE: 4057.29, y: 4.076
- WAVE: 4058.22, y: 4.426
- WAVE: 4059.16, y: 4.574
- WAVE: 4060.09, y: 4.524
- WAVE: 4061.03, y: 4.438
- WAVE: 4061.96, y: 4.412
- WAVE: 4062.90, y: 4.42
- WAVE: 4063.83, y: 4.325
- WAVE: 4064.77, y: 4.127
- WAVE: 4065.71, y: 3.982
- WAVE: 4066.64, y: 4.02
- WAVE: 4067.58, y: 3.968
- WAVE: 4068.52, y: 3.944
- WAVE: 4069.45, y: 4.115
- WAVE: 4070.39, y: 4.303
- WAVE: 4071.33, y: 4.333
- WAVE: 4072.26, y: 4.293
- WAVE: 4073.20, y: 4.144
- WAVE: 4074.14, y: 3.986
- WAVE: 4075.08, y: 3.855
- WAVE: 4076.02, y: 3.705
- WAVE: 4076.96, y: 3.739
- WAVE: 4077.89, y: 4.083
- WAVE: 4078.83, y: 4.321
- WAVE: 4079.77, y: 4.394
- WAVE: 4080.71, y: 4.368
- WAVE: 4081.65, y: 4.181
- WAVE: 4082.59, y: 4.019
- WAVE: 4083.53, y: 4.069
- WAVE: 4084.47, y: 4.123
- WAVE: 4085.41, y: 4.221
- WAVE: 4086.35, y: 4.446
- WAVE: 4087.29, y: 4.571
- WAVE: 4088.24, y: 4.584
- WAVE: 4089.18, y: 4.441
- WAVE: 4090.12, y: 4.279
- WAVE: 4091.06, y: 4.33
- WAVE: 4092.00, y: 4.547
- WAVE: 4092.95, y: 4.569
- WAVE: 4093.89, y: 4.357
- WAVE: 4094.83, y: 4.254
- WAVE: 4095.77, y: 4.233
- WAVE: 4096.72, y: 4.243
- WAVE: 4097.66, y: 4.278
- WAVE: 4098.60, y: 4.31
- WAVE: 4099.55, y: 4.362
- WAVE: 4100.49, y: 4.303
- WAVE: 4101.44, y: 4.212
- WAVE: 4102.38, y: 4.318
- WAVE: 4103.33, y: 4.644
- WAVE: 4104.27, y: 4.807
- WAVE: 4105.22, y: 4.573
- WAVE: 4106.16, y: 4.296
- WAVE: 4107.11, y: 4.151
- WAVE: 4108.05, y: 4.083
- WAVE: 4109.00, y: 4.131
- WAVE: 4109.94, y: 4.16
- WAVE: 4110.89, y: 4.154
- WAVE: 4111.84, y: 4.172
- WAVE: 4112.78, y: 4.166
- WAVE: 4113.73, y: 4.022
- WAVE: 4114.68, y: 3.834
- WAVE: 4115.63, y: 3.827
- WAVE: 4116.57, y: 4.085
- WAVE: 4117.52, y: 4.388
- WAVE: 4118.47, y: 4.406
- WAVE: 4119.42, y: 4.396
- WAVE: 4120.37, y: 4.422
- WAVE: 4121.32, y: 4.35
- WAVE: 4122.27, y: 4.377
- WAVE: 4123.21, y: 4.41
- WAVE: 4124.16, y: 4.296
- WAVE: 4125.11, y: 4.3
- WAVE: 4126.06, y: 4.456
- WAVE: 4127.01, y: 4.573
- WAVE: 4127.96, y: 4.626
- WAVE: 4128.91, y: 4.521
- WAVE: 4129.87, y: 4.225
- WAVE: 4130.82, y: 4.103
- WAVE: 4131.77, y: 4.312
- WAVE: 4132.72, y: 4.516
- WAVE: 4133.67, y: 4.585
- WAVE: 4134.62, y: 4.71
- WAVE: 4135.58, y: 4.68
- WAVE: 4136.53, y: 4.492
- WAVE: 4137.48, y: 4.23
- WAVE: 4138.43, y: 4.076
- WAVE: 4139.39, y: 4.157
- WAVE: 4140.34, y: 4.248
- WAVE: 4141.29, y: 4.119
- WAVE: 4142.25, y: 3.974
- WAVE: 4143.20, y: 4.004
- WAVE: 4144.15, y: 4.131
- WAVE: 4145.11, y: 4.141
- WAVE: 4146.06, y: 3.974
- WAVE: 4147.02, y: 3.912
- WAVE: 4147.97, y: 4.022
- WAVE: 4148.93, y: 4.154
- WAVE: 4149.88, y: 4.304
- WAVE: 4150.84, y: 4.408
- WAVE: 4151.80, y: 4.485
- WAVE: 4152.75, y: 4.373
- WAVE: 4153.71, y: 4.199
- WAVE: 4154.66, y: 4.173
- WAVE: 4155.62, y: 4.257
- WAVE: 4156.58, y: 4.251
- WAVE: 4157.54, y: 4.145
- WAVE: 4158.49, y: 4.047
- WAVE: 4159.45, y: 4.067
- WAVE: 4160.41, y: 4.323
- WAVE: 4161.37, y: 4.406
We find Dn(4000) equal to 1.92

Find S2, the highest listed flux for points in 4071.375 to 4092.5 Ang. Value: 4.584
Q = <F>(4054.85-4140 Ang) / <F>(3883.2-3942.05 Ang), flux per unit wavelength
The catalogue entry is 1.73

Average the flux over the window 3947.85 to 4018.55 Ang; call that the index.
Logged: 3.23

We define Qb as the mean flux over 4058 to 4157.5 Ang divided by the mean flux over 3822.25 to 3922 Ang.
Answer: 1.81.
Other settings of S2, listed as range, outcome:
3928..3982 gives 3.38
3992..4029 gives 4.698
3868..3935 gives 3.444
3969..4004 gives 4.387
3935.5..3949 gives 2.726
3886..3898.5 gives 2.688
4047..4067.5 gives 4.574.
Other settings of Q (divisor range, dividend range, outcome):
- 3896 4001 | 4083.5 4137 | 1.62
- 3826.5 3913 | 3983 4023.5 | 1.75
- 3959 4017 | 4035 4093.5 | 1.30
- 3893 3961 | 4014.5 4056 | 1.68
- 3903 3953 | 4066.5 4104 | 1.72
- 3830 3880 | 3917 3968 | 1.11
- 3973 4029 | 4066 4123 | 1.11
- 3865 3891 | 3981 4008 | 1.63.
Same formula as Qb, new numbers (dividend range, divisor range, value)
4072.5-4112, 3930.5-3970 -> 1.89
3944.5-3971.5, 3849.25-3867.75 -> 1.16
